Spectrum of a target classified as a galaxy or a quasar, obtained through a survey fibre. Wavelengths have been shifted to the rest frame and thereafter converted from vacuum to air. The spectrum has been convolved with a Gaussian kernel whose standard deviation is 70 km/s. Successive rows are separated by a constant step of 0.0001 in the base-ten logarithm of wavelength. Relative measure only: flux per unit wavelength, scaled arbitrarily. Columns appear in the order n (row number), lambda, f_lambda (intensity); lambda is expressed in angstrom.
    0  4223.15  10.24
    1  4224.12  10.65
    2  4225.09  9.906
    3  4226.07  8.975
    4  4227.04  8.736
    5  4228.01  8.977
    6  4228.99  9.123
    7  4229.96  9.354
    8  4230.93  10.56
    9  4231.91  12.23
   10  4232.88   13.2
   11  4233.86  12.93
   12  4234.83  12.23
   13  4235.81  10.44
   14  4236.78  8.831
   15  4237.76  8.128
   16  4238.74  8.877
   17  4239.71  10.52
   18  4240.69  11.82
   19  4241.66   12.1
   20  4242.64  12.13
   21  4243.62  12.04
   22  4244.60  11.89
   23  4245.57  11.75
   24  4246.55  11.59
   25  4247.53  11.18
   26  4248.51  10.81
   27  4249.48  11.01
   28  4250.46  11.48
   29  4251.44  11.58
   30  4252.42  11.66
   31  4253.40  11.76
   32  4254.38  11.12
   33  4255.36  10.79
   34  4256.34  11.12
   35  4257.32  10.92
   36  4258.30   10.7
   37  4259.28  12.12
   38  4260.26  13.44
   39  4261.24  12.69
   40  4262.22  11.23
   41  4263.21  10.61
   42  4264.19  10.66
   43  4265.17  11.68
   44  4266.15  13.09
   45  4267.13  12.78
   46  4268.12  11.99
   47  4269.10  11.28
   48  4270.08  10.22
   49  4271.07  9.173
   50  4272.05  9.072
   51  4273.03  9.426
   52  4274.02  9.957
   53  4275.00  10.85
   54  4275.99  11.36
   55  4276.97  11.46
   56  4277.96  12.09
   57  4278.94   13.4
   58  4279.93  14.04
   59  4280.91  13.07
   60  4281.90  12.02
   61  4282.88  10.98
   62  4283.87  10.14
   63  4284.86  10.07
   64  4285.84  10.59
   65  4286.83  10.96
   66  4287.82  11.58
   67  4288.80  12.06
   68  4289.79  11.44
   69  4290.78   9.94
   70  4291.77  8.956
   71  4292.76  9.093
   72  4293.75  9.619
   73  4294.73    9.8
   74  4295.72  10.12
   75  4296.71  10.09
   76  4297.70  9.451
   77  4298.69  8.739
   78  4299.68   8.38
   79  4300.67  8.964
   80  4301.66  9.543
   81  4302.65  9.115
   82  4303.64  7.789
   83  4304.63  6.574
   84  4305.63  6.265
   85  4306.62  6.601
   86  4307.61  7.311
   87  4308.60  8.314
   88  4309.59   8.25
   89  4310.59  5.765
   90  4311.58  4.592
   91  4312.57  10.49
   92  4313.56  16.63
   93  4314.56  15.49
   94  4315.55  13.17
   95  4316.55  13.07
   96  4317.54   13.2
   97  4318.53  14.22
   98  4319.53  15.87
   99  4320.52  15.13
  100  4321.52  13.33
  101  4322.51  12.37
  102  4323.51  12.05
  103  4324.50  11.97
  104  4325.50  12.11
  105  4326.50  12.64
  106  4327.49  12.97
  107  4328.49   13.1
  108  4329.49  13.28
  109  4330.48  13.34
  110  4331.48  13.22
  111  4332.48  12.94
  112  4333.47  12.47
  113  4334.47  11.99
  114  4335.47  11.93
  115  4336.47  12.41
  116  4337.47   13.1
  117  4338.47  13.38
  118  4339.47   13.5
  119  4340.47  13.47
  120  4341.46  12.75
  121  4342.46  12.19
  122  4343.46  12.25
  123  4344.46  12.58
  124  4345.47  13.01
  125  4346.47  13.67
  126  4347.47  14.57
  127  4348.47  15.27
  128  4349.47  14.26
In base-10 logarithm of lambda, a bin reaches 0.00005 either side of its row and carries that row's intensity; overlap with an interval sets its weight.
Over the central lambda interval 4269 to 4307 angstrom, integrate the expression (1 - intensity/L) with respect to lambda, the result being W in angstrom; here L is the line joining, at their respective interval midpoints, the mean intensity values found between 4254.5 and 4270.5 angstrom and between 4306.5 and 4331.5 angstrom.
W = 5.3 angstrom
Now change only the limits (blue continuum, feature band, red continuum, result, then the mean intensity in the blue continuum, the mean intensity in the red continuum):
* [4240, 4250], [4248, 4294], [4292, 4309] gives -4.7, 11.6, 8.58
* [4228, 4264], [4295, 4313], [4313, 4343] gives 6.4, 11.2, 13.2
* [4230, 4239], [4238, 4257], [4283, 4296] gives -1.1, 10.8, 10.4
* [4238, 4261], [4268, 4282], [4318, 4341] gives 0.8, 11.4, 13.1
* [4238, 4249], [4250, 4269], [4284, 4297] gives -1.2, 11.3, 10.3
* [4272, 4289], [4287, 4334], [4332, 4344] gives 4.7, 11.3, 12.7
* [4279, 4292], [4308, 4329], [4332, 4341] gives 0.3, 11.3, 12.8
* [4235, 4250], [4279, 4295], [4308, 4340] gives 1.0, 10.9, 12.4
